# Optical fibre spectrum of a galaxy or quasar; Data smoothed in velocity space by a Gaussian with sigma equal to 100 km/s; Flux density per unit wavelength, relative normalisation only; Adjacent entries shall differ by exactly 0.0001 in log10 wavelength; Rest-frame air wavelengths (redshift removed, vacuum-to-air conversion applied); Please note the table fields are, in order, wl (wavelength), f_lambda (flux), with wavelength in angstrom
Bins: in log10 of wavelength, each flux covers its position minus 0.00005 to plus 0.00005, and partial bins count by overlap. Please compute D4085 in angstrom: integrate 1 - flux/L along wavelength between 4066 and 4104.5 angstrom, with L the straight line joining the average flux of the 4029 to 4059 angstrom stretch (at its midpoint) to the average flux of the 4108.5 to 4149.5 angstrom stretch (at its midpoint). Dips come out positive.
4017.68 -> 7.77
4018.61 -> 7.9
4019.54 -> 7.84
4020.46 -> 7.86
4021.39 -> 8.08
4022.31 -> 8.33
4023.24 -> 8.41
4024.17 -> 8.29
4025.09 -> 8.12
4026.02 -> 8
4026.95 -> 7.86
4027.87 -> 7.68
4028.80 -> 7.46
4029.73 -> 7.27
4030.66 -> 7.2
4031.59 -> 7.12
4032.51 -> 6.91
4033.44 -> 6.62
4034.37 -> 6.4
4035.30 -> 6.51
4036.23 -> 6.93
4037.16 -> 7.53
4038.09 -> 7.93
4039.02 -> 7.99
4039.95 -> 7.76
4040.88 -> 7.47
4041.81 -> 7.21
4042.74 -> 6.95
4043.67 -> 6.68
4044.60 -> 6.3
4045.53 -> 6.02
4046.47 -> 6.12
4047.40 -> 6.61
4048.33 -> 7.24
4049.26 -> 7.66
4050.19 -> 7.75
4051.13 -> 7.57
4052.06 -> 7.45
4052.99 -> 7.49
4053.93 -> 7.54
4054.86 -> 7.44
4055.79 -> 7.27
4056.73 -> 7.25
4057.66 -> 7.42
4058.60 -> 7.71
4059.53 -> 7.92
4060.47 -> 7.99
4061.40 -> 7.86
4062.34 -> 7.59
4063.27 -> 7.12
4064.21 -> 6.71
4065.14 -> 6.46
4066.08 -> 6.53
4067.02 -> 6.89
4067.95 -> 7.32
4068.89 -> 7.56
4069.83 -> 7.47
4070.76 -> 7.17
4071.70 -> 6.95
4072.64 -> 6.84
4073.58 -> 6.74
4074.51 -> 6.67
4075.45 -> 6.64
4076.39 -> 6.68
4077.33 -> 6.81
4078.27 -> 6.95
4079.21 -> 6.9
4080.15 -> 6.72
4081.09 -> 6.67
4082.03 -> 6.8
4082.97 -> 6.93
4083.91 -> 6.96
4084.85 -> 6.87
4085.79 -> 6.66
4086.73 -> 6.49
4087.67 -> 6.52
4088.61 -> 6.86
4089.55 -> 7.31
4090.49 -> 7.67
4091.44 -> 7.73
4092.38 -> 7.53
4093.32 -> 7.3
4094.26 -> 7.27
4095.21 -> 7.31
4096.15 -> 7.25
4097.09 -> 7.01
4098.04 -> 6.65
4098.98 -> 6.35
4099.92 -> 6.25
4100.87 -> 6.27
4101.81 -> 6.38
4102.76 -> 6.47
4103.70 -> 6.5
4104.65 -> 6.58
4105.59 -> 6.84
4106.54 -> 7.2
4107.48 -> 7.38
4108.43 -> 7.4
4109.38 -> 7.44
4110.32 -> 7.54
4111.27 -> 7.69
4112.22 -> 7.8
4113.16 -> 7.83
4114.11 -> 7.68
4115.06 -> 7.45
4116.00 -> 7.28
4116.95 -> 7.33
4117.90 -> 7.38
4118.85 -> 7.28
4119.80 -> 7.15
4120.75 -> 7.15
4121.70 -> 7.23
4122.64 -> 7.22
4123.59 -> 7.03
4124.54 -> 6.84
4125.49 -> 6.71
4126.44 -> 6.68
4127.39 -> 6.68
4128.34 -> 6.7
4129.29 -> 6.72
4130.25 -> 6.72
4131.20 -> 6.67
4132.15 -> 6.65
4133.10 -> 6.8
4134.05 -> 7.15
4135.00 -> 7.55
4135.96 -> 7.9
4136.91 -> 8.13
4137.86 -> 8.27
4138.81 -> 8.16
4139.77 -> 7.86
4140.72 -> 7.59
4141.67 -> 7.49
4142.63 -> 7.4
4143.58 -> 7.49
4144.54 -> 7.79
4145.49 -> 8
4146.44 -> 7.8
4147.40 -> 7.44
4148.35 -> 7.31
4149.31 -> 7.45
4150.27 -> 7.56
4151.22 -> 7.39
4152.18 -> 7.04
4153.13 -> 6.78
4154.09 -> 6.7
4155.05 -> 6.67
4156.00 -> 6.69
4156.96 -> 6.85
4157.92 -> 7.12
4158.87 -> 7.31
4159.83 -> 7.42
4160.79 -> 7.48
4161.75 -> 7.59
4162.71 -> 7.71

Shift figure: 1.9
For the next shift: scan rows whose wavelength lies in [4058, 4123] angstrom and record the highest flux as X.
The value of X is 7.99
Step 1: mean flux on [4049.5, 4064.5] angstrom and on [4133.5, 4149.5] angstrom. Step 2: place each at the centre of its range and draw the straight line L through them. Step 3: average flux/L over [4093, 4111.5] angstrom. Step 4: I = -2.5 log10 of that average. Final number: 0.10 mag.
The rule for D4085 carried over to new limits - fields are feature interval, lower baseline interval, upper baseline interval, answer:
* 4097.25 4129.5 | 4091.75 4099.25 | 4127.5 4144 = 0.8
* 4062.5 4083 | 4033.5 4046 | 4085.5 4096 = 0.6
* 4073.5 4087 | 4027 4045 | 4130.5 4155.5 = 0.9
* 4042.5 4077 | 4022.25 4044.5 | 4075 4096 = 0.3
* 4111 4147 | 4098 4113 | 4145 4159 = -1.3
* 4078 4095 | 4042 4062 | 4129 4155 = 0.7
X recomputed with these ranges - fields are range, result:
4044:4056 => 7.75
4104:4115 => 7.83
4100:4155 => 8.27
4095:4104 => 7.31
